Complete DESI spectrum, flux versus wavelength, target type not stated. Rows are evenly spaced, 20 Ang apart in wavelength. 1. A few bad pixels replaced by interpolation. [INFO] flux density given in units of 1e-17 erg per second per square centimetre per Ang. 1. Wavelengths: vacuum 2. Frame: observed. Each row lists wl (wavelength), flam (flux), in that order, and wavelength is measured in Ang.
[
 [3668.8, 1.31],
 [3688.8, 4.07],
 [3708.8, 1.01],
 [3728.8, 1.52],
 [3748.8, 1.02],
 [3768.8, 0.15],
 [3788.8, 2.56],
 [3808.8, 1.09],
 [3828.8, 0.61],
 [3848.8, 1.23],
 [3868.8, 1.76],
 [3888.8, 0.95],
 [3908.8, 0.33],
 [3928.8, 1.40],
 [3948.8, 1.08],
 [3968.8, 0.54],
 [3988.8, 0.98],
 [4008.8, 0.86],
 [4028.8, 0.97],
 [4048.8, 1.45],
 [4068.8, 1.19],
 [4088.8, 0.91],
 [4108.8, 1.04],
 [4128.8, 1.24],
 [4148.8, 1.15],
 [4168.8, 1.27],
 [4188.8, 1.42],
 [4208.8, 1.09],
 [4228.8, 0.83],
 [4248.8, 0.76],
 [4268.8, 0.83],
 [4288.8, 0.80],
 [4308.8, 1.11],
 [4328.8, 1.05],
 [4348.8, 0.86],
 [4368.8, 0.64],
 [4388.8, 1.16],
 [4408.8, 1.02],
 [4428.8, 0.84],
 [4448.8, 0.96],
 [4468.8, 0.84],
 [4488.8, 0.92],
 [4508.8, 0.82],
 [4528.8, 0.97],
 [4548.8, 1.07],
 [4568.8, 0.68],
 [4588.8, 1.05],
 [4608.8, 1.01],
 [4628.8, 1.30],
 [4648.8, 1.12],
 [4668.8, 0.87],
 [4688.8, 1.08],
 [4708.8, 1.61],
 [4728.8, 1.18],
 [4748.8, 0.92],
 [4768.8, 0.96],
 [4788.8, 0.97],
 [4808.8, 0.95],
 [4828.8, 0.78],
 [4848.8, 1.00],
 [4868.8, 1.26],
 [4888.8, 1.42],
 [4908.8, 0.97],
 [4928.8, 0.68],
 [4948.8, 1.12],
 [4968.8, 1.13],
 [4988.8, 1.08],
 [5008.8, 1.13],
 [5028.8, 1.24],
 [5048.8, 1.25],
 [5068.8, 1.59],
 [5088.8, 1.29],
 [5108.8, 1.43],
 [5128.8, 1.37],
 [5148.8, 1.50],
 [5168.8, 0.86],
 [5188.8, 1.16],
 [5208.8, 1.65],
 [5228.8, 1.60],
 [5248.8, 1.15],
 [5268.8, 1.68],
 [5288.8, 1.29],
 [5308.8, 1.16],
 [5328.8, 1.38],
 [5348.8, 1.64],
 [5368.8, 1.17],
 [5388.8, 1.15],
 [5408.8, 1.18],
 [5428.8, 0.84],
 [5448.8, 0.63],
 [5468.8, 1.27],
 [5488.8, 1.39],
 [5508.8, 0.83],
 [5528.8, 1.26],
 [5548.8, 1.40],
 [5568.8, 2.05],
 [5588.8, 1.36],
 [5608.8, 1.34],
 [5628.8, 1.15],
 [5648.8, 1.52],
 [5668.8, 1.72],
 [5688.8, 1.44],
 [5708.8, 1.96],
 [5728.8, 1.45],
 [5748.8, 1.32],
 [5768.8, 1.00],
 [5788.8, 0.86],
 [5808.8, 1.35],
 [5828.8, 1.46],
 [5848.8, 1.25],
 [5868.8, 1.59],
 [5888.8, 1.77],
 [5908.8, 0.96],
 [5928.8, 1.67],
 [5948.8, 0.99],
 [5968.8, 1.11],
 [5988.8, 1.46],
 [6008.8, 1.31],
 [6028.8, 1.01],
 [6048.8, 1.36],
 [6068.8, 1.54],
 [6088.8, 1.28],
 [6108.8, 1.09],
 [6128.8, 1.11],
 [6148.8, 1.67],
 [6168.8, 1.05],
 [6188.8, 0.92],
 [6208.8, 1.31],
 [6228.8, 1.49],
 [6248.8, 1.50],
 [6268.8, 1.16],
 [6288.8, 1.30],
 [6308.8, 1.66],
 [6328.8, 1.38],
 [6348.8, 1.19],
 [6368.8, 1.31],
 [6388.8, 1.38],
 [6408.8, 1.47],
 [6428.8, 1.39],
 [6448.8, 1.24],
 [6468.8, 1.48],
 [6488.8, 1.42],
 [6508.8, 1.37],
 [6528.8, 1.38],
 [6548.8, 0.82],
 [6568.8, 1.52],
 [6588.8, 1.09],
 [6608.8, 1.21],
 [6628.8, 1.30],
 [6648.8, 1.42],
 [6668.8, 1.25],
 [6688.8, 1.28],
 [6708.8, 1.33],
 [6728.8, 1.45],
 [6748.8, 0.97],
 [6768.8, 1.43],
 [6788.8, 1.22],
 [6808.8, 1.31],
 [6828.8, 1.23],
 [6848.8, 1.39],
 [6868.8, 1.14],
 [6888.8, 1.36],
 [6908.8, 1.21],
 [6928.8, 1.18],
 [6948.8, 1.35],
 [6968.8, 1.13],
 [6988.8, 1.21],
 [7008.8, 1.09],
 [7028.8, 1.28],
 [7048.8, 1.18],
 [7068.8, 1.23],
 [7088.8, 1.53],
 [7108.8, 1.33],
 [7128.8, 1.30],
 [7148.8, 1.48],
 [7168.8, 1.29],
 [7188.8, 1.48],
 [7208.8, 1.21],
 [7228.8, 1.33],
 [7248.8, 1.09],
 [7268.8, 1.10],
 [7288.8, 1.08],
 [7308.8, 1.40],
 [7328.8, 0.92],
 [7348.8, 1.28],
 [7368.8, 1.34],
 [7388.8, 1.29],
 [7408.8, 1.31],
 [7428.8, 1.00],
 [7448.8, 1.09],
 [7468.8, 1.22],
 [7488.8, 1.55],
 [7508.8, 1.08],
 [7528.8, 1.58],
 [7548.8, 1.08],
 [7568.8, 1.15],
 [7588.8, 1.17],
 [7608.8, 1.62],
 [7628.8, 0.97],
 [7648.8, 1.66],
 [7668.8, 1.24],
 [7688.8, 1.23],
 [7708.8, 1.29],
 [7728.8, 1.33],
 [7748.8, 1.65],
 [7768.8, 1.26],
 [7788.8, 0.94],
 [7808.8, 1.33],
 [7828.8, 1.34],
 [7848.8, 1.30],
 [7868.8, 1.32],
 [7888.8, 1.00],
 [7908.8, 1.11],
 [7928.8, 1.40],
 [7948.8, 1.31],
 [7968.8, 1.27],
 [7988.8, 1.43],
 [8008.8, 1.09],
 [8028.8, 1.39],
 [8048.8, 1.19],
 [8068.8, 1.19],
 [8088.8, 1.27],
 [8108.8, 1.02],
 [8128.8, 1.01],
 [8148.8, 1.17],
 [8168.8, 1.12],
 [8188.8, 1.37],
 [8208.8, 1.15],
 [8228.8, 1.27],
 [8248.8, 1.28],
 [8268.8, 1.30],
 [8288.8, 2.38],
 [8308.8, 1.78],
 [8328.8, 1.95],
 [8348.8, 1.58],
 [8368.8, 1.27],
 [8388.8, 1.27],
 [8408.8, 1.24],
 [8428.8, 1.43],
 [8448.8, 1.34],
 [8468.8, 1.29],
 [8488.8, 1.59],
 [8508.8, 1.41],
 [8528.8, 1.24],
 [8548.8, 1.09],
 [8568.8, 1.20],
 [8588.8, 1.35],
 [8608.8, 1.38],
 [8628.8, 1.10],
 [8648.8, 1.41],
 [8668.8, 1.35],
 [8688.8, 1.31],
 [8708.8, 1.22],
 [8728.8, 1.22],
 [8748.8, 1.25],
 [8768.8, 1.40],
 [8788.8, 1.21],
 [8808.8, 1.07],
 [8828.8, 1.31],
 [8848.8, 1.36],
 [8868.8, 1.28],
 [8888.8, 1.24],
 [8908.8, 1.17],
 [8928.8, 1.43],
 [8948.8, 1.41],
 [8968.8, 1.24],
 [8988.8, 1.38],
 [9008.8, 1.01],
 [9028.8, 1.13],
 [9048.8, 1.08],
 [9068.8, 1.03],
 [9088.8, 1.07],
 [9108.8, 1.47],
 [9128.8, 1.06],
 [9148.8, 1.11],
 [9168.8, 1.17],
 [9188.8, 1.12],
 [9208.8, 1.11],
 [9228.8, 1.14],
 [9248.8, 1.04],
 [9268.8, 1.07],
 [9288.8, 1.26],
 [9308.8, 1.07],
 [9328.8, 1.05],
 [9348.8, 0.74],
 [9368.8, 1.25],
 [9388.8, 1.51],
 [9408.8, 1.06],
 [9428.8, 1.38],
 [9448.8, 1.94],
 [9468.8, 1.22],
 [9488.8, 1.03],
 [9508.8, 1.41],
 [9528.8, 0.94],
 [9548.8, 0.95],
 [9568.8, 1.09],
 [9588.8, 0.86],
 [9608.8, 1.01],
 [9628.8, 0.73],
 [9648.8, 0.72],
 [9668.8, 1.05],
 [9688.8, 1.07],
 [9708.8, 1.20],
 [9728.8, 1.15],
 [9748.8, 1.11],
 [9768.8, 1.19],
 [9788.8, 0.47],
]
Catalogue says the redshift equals 0.26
